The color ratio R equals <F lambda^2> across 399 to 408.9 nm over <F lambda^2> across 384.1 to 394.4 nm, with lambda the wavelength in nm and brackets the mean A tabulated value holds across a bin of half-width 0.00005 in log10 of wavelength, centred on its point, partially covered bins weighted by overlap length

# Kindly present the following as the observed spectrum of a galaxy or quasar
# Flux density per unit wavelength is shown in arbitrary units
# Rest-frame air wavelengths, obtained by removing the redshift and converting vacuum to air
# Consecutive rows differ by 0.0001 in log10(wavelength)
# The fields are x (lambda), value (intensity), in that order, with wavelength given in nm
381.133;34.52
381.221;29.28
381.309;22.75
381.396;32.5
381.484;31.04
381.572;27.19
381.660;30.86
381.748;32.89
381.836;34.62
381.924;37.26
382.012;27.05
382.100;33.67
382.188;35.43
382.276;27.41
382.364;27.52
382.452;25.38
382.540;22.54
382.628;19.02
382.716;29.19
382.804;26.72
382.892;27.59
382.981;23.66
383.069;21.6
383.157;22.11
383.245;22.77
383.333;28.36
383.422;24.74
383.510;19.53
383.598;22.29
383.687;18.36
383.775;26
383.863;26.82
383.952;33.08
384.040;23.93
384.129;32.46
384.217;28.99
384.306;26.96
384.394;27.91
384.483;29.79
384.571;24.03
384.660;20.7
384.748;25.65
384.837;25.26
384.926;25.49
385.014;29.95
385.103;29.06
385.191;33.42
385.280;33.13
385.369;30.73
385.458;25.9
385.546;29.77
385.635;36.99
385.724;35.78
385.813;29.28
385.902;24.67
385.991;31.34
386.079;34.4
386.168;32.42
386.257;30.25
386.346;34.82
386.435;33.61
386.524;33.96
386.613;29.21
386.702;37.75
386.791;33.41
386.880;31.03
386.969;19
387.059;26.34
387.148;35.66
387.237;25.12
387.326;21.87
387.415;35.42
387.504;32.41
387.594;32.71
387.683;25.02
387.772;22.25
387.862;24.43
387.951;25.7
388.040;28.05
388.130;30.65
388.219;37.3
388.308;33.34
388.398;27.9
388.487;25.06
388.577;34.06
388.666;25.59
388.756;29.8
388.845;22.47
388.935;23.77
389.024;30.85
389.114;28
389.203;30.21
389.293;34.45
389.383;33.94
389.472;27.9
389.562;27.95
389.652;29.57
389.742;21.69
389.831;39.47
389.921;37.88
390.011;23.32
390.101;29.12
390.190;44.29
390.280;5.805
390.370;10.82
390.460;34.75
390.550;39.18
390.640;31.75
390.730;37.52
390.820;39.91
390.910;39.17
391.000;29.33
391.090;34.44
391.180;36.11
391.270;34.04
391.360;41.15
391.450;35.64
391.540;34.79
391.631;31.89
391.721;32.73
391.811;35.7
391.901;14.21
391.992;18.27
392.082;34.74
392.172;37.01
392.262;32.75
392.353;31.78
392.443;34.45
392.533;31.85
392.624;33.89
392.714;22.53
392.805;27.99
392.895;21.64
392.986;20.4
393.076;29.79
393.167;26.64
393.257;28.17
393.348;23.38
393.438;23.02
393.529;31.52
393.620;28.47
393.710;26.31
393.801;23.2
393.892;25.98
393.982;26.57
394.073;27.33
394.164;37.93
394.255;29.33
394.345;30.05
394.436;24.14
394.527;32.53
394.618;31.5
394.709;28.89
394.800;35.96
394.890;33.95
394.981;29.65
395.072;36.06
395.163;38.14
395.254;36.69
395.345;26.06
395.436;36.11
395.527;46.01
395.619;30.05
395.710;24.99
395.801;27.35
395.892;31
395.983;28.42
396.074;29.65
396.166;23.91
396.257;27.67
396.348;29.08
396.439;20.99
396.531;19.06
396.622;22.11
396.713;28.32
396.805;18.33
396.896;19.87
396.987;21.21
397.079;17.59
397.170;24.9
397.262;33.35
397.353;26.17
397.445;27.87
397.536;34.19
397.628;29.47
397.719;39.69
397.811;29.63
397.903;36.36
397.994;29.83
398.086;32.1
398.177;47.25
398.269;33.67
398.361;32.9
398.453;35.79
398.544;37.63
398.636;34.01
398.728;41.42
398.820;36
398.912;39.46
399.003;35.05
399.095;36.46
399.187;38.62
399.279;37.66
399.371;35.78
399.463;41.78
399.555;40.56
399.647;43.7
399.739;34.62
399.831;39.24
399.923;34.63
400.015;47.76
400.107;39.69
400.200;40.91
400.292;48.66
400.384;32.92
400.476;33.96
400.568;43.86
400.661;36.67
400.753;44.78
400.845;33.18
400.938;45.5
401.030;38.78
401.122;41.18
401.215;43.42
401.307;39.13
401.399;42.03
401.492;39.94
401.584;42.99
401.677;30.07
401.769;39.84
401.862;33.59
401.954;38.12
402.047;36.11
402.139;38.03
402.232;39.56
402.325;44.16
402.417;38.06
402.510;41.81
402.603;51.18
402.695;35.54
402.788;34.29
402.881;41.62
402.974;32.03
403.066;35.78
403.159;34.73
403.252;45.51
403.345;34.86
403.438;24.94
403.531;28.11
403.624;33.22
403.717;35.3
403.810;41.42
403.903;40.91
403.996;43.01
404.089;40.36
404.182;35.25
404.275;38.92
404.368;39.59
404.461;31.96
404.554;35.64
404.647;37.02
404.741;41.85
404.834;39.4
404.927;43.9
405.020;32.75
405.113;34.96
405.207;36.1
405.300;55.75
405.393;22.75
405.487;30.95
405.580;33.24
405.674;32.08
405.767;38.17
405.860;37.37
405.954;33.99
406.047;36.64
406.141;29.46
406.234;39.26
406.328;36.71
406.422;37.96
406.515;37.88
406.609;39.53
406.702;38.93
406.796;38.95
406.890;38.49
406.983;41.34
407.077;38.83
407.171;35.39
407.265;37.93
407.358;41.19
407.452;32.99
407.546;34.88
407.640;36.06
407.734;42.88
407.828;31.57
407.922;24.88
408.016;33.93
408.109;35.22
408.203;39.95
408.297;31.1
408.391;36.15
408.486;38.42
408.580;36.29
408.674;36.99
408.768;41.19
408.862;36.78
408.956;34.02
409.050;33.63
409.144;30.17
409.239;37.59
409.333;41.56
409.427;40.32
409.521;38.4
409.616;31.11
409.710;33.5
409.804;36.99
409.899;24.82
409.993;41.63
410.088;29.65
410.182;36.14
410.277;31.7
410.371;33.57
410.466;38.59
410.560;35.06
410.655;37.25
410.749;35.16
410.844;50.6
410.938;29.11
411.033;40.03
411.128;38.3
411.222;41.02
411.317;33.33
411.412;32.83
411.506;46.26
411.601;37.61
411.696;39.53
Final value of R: 1.37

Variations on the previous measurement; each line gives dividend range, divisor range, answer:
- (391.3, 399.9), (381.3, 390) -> 1.13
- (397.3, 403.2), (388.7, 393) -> 1.30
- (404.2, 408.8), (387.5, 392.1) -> 1.32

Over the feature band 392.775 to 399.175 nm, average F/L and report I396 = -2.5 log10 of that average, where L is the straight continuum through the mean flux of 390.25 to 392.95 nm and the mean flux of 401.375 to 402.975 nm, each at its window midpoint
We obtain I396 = 0.146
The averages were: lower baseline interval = 31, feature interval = 30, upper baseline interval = 39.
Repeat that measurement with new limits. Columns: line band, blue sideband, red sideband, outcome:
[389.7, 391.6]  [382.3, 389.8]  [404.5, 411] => -0.09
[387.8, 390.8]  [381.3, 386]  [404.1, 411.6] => 0.02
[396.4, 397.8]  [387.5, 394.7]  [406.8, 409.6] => 0.24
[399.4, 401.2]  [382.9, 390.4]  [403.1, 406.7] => -0.16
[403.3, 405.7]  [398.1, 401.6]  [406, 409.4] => 0.04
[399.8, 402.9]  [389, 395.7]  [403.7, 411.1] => -0.16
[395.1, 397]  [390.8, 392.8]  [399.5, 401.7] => 0.27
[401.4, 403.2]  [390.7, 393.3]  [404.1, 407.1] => -0.08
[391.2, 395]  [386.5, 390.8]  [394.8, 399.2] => 0.02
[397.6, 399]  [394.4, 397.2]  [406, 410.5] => -0.19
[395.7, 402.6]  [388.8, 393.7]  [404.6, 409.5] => -0.05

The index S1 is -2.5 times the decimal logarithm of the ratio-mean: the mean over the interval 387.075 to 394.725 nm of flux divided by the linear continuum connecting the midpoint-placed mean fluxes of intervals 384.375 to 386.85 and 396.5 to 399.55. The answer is 0.05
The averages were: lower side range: 30.3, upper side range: 32.1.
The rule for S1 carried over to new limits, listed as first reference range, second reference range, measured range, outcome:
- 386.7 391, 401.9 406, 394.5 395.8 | -0.011 mag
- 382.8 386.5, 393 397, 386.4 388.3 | -0.058 mag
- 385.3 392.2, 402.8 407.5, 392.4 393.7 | 0.175 mag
